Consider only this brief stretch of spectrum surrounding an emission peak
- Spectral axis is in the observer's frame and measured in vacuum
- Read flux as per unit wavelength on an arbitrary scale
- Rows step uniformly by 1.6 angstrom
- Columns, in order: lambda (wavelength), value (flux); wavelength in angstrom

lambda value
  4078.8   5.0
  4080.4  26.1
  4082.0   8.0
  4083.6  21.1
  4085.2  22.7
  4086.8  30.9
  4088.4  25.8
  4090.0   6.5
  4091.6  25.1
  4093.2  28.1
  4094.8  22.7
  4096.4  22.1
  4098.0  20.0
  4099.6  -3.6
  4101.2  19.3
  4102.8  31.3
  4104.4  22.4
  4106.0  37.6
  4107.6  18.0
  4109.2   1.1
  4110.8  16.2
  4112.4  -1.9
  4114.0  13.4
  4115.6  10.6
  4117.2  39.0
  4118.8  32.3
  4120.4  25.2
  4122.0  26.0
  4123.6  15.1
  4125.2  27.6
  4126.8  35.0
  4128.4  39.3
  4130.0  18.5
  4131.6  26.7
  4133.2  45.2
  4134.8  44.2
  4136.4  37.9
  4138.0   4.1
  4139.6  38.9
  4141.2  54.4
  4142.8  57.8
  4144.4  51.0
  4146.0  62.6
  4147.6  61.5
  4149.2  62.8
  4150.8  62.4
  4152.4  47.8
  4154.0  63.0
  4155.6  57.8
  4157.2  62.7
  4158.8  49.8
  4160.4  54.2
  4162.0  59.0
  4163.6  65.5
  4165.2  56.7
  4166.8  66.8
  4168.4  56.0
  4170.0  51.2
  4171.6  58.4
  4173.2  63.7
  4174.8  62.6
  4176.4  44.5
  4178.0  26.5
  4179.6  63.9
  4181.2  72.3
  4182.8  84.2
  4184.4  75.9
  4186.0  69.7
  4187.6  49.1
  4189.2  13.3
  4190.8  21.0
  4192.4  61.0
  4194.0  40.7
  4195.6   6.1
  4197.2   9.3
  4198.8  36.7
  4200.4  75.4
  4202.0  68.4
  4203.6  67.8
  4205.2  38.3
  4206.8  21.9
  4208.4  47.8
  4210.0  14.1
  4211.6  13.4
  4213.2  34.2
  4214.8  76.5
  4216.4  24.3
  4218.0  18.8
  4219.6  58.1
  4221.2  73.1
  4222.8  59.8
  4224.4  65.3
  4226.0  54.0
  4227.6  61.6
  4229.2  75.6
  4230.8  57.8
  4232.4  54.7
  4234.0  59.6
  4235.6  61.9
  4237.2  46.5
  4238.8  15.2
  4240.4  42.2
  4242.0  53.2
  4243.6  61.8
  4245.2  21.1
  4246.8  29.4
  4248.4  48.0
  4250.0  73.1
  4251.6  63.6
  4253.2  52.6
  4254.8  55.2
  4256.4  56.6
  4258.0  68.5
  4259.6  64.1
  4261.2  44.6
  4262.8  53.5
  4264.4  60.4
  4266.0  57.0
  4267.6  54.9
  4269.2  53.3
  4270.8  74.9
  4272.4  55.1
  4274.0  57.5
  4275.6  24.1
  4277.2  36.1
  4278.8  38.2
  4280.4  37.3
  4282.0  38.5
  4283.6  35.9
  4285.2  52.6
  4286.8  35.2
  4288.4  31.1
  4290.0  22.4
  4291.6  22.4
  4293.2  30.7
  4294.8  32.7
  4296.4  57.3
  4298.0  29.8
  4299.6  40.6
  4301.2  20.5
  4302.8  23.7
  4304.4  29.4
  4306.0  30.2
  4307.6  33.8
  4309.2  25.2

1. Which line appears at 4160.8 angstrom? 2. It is Ly-alpha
